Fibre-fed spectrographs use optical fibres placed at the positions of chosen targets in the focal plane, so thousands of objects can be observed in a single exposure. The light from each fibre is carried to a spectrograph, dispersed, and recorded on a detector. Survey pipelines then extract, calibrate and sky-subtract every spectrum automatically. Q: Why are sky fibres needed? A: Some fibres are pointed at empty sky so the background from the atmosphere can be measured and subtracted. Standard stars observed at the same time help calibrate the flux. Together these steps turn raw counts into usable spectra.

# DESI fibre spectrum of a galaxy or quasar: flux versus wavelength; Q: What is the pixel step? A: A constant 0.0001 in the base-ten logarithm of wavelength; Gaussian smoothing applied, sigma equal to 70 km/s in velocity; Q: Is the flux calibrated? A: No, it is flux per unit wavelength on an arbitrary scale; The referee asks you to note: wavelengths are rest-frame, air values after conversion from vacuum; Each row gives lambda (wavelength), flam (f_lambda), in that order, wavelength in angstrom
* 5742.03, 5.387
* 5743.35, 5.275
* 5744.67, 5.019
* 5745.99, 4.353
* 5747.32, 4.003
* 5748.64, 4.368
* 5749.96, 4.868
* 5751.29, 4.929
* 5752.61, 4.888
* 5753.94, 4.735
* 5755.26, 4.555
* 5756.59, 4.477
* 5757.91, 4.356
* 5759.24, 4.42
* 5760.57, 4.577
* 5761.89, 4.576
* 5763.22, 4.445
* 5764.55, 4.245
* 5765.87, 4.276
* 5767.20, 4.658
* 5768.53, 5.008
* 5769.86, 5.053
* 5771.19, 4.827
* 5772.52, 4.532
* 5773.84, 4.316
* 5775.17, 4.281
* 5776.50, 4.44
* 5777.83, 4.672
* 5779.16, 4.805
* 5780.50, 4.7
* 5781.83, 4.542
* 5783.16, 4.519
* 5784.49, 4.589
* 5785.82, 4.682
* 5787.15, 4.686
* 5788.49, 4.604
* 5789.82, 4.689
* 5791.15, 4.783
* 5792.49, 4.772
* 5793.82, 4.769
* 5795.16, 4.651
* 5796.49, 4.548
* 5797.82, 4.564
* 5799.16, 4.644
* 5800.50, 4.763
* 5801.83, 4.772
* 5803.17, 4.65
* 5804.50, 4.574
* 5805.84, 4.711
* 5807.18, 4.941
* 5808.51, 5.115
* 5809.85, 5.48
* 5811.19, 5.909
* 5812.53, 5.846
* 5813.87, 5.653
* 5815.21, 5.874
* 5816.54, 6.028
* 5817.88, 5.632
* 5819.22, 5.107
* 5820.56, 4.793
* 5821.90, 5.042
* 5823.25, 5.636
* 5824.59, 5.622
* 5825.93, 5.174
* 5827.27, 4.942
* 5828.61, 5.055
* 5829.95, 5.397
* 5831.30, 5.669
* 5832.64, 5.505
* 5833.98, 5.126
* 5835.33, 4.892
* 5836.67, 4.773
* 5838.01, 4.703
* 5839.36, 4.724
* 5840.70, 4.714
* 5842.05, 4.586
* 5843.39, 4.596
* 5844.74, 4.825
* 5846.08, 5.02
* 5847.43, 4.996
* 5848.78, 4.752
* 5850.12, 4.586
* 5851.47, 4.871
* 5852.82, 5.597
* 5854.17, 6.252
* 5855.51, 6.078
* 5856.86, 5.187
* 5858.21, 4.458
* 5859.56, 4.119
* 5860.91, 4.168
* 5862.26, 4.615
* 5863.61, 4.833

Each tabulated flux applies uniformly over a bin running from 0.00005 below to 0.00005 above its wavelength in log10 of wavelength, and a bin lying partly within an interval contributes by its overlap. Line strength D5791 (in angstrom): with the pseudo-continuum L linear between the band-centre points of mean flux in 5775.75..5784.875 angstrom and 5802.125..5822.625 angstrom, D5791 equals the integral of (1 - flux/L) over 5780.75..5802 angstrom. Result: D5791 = 0.8 angstrom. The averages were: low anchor 4.61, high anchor 5.28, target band 4.66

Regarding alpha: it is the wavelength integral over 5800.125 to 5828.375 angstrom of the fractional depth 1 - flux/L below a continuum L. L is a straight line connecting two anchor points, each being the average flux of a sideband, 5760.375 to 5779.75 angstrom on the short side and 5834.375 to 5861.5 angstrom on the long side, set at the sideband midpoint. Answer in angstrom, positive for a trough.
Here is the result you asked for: -2.91 angstrom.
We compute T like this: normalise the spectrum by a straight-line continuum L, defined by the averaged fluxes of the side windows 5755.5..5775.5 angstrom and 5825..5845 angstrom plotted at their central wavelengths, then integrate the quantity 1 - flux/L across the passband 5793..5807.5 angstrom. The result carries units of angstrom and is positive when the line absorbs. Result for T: 0.2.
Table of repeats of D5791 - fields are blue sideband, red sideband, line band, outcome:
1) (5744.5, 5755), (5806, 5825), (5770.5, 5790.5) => 1.7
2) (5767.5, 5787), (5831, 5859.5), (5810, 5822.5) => -1.8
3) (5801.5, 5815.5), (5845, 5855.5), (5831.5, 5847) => 1.0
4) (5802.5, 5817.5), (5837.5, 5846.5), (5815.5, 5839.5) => -1.0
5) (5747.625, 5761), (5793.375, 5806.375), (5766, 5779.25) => 0.0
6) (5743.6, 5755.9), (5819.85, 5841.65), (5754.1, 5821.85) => 0.9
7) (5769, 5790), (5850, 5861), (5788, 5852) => -1.9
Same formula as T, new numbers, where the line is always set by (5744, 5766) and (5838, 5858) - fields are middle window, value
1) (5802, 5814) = -0.9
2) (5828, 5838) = -0.4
